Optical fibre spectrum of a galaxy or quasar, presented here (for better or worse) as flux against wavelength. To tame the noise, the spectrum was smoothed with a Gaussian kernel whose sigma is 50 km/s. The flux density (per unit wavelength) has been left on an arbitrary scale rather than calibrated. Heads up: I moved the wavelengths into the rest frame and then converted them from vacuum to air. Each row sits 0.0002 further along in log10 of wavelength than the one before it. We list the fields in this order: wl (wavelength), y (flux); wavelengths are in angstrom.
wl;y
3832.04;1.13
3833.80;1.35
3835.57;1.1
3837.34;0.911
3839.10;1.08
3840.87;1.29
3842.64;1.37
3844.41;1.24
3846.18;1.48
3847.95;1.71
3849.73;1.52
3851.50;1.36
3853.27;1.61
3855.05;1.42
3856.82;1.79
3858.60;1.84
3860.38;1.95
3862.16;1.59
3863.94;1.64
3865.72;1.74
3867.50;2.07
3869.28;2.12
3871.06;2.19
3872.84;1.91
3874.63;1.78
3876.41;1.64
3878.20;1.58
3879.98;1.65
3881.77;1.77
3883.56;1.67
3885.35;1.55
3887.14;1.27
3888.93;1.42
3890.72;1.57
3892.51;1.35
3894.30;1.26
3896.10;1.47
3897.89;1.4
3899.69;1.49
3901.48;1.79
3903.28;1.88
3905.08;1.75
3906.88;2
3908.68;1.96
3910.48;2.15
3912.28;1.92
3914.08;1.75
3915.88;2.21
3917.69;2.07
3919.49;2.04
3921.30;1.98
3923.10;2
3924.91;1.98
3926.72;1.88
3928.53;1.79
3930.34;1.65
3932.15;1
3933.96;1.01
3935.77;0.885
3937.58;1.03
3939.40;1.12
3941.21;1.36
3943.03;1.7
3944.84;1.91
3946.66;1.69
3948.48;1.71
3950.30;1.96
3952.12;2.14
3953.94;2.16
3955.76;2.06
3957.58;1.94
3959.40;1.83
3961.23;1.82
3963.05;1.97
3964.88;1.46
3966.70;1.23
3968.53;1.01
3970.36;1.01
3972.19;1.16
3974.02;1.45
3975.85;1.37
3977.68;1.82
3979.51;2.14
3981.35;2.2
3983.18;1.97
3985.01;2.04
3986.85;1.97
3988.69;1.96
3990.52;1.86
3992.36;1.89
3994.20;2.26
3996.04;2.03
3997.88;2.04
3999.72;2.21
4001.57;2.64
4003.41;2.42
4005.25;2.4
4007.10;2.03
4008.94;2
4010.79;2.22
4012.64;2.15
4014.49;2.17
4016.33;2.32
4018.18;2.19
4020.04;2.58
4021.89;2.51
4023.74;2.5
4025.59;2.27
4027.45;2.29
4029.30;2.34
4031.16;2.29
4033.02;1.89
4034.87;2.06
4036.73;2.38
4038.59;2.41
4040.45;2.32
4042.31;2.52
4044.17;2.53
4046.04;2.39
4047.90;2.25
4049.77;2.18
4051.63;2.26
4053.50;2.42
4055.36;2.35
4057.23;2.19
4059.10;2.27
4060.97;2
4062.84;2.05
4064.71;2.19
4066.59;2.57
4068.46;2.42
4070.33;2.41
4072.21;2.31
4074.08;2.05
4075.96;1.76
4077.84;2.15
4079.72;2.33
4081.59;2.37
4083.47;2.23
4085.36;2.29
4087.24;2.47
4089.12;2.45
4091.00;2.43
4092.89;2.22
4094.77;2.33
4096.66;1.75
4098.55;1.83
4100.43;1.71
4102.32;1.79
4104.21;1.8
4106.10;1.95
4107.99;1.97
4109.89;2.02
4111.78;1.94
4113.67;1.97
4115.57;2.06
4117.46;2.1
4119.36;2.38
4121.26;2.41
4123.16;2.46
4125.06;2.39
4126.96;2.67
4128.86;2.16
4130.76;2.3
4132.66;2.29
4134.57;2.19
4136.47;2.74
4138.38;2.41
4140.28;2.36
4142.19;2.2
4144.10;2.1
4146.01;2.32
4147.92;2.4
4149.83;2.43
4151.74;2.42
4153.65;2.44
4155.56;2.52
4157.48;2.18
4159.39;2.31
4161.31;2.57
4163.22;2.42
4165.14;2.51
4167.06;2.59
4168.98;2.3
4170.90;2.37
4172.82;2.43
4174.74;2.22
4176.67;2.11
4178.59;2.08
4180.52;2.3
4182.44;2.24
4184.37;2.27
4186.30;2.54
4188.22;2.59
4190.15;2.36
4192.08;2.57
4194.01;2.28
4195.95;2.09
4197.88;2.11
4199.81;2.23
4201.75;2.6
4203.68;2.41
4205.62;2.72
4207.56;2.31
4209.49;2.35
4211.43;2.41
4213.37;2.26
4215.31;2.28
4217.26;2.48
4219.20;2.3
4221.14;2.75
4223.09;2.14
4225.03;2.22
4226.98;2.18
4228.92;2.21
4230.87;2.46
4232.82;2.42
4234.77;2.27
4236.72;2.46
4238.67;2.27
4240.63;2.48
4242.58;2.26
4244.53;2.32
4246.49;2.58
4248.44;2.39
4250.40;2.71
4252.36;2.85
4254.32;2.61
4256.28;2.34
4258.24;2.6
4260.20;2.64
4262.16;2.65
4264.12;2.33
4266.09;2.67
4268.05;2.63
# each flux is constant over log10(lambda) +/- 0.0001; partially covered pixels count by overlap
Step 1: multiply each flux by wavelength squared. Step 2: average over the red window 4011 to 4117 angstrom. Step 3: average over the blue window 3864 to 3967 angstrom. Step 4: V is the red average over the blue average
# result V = 1.4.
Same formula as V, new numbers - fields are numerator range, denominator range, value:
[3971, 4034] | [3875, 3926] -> 1.27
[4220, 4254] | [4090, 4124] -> 1.25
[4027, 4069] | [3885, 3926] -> 1.40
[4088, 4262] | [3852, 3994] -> 1.54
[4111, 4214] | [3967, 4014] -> 1.32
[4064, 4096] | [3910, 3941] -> 1.49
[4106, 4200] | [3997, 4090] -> 1.07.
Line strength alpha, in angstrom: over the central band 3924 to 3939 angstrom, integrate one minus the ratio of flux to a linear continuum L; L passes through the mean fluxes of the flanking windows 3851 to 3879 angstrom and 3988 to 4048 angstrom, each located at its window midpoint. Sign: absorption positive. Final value 4.4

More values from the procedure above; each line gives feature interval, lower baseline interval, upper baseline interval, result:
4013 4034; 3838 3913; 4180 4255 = -3.5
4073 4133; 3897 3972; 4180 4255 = -1.3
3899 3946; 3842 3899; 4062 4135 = 1.1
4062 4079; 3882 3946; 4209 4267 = -1.6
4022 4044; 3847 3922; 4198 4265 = -3.1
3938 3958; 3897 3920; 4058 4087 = 1.9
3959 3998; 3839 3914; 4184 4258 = 2.8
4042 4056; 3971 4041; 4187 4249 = -1.2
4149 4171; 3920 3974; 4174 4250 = -2.2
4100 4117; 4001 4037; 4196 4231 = 2.8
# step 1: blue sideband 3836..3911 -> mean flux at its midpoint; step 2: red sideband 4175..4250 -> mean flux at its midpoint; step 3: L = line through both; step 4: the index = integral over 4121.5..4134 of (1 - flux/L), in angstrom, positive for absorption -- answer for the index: -1.2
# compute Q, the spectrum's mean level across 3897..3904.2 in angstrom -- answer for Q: 1.64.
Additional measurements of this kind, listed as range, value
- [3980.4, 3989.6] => 2.03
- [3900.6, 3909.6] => 1.88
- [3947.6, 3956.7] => 2.01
